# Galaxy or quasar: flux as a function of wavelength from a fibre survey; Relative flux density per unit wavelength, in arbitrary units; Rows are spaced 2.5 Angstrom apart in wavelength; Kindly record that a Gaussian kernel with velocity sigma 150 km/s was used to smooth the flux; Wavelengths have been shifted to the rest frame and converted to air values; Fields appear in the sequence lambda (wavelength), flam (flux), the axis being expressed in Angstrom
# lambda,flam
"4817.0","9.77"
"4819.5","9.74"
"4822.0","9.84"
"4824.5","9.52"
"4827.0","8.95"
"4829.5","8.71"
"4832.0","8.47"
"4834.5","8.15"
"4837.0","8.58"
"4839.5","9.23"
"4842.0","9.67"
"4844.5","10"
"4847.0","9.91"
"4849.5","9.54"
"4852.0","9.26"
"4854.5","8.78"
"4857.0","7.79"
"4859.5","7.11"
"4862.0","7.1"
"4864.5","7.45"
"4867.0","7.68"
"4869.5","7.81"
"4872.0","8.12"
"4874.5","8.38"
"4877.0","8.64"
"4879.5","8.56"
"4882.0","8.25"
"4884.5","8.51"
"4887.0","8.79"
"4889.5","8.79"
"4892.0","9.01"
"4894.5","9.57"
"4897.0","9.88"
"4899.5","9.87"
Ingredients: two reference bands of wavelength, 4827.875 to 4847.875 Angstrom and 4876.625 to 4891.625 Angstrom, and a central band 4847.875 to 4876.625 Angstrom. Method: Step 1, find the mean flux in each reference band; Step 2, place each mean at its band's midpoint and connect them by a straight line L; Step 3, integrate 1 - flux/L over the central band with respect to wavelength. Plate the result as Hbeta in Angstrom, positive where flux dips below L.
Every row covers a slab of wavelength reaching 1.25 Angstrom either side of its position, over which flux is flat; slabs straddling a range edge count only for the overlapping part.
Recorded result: 2.3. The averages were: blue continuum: 9.07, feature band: 8.13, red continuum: 8.61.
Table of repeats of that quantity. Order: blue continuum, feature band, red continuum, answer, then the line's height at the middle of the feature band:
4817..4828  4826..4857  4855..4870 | -1.77 Angstrom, 8.6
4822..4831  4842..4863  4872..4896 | 0.45 Angstrom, 8.95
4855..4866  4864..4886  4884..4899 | 0.19 Angstrom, 8.26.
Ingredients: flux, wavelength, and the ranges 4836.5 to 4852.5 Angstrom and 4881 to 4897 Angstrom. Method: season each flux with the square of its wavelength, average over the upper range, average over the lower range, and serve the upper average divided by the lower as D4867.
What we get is 0.95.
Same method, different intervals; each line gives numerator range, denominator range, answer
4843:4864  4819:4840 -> 0.97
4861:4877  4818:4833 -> 0.86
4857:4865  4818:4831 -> 0.79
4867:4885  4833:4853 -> 0.90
